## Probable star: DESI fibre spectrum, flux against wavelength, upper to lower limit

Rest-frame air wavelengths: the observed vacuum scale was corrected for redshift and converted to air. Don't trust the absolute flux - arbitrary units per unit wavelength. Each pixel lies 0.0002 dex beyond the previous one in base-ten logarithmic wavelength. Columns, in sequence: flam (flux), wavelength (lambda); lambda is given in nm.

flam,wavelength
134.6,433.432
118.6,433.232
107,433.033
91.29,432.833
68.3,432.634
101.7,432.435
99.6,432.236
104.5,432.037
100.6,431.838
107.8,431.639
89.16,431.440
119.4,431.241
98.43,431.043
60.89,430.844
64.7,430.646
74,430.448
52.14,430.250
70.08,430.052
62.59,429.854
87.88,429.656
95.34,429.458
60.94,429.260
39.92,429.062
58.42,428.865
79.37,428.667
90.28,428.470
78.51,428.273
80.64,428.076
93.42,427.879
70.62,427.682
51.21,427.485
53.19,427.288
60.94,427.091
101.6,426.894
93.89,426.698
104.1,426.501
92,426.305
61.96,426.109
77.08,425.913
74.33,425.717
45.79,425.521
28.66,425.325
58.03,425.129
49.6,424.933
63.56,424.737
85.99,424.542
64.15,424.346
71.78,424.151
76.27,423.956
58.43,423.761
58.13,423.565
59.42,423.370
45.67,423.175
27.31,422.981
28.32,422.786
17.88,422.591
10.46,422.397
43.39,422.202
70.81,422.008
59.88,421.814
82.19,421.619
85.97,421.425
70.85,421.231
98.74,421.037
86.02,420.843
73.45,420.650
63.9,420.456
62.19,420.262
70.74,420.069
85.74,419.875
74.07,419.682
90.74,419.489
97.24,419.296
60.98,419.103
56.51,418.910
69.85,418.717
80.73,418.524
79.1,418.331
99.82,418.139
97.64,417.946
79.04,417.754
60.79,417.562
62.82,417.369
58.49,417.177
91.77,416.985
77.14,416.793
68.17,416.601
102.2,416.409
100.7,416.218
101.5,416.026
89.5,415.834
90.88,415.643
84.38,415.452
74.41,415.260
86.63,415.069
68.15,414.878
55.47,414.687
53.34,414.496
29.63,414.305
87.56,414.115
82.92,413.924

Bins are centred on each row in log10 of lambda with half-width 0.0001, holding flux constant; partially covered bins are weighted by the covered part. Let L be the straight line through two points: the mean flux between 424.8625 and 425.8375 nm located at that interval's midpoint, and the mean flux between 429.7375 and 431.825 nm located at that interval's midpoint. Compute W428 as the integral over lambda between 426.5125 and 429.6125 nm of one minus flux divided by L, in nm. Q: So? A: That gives -0.43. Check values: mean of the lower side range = 51.9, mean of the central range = 75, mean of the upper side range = 80.9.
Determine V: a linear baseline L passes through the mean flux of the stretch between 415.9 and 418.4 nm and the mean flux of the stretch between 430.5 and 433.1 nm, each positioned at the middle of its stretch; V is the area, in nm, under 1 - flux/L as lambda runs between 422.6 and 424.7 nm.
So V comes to 0.76 nm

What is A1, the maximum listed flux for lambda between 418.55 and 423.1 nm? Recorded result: 98.74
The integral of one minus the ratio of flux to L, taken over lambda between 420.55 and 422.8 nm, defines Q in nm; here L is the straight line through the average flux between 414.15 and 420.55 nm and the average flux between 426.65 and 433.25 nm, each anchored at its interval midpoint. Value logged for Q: 0.47 nm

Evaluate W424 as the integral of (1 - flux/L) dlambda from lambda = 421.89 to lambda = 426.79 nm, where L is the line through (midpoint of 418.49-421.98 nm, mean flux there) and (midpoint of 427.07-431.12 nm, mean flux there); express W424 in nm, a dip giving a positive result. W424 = 0.97 nm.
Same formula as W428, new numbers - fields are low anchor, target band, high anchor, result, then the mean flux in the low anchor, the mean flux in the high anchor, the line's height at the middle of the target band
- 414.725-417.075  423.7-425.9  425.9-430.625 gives 0.437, 85.5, 74.4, 77.5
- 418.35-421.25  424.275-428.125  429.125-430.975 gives 0.089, 76.3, 69.7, 72.2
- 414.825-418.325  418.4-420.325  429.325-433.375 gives 0.207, 83.1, 89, 84.2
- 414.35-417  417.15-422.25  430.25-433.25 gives 0.480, 80.4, 91.7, 83.3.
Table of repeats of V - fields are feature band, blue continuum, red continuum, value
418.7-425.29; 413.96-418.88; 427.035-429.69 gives 0.99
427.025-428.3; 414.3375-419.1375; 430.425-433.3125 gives 0.29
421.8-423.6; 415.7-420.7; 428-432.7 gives 0.88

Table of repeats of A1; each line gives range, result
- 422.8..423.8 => 59.42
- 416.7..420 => 99.82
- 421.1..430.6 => 104.1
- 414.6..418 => 102.2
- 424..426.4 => 92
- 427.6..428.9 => 93.42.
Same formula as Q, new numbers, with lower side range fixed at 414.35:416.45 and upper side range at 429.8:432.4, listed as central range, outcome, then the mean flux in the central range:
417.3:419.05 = 0.118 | 76.1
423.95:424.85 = 0.129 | 71.6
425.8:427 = -0.055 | 88.1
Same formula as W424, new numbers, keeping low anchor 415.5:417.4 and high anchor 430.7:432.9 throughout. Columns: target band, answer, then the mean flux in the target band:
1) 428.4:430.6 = 0.55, 69.7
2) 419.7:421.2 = 0.18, 76.8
